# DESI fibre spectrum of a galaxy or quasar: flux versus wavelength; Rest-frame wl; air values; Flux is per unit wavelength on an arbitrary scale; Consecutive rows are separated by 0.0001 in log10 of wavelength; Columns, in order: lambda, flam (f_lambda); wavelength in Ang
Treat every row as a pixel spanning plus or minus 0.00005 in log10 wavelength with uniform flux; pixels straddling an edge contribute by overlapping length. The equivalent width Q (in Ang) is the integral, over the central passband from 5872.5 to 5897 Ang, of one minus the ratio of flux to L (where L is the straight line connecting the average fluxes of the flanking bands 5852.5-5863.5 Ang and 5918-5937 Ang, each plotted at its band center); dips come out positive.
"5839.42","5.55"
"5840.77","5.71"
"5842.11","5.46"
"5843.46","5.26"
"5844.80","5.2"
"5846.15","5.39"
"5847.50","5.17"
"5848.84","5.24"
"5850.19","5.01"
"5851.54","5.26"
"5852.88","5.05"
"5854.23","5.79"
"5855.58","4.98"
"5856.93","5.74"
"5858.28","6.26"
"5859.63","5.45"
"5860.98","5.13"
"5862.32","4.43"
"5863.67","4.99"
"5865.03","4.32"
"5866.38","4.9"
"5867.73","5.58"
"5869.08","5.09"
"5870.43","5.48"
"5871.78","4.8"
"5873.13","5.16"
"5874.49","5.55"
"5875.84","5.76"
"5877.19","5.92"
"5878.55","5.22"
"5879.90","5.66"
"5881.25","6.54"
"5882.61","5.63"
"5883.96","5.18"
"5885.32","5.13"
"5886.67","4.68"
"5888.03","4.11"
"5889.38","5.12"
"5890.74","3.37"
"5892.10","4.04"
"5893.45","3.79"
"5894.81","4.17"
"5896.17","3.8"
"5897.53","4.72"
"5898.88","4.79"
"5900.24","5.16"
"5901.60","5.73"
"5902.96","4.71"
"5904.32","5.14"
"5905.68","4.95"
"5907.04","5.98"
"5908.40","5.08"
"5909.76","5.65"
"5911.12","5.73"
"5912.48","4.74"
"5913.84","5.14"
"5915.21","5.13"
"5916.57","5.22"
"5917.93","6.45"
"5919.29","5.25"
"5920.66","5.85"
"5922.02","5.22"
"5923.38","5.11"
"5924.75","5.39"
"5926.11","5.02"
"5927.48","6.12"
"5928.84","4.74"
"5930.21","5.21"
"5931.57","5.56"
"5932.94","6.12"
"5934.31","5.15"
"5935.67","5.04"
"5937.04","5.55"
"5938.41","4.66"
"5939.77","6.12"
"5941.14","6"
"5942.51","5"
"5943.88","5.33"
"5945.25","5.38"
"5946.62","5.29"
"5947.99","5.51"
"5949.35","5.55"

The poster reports 2.0 Ang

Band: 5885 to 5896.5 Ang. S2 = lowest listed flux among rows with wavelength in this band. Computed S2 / 3.37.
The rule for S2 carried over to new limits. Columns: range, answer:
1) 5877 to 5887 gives 4.68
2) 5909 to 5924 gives 4.74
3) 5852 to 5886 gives 4.32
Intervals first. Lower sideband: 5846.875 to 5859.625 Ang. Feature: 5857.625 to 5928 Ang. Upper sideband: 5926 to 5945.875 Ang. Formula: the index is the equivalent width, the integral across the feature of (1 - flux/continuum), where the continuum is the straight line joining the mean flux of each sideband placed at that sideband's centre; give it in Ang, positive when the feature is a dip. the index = 3.4 Ang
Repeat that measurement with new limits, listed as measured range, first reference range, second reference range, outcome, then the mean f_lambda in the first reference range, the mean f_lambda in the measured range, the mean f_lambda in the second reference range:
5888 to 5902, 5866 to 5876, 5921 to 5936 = 2.33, 5.28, 4.43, 5.36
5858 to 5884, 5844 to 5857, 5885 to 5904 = -2.30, 5.26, 5.34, 4.52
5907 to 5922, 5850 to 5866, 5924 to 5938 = -0.31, 5.2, 5.44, 5.37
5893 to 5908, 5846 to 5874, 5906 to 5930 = 1.41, 5.2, 4.83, 5.39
